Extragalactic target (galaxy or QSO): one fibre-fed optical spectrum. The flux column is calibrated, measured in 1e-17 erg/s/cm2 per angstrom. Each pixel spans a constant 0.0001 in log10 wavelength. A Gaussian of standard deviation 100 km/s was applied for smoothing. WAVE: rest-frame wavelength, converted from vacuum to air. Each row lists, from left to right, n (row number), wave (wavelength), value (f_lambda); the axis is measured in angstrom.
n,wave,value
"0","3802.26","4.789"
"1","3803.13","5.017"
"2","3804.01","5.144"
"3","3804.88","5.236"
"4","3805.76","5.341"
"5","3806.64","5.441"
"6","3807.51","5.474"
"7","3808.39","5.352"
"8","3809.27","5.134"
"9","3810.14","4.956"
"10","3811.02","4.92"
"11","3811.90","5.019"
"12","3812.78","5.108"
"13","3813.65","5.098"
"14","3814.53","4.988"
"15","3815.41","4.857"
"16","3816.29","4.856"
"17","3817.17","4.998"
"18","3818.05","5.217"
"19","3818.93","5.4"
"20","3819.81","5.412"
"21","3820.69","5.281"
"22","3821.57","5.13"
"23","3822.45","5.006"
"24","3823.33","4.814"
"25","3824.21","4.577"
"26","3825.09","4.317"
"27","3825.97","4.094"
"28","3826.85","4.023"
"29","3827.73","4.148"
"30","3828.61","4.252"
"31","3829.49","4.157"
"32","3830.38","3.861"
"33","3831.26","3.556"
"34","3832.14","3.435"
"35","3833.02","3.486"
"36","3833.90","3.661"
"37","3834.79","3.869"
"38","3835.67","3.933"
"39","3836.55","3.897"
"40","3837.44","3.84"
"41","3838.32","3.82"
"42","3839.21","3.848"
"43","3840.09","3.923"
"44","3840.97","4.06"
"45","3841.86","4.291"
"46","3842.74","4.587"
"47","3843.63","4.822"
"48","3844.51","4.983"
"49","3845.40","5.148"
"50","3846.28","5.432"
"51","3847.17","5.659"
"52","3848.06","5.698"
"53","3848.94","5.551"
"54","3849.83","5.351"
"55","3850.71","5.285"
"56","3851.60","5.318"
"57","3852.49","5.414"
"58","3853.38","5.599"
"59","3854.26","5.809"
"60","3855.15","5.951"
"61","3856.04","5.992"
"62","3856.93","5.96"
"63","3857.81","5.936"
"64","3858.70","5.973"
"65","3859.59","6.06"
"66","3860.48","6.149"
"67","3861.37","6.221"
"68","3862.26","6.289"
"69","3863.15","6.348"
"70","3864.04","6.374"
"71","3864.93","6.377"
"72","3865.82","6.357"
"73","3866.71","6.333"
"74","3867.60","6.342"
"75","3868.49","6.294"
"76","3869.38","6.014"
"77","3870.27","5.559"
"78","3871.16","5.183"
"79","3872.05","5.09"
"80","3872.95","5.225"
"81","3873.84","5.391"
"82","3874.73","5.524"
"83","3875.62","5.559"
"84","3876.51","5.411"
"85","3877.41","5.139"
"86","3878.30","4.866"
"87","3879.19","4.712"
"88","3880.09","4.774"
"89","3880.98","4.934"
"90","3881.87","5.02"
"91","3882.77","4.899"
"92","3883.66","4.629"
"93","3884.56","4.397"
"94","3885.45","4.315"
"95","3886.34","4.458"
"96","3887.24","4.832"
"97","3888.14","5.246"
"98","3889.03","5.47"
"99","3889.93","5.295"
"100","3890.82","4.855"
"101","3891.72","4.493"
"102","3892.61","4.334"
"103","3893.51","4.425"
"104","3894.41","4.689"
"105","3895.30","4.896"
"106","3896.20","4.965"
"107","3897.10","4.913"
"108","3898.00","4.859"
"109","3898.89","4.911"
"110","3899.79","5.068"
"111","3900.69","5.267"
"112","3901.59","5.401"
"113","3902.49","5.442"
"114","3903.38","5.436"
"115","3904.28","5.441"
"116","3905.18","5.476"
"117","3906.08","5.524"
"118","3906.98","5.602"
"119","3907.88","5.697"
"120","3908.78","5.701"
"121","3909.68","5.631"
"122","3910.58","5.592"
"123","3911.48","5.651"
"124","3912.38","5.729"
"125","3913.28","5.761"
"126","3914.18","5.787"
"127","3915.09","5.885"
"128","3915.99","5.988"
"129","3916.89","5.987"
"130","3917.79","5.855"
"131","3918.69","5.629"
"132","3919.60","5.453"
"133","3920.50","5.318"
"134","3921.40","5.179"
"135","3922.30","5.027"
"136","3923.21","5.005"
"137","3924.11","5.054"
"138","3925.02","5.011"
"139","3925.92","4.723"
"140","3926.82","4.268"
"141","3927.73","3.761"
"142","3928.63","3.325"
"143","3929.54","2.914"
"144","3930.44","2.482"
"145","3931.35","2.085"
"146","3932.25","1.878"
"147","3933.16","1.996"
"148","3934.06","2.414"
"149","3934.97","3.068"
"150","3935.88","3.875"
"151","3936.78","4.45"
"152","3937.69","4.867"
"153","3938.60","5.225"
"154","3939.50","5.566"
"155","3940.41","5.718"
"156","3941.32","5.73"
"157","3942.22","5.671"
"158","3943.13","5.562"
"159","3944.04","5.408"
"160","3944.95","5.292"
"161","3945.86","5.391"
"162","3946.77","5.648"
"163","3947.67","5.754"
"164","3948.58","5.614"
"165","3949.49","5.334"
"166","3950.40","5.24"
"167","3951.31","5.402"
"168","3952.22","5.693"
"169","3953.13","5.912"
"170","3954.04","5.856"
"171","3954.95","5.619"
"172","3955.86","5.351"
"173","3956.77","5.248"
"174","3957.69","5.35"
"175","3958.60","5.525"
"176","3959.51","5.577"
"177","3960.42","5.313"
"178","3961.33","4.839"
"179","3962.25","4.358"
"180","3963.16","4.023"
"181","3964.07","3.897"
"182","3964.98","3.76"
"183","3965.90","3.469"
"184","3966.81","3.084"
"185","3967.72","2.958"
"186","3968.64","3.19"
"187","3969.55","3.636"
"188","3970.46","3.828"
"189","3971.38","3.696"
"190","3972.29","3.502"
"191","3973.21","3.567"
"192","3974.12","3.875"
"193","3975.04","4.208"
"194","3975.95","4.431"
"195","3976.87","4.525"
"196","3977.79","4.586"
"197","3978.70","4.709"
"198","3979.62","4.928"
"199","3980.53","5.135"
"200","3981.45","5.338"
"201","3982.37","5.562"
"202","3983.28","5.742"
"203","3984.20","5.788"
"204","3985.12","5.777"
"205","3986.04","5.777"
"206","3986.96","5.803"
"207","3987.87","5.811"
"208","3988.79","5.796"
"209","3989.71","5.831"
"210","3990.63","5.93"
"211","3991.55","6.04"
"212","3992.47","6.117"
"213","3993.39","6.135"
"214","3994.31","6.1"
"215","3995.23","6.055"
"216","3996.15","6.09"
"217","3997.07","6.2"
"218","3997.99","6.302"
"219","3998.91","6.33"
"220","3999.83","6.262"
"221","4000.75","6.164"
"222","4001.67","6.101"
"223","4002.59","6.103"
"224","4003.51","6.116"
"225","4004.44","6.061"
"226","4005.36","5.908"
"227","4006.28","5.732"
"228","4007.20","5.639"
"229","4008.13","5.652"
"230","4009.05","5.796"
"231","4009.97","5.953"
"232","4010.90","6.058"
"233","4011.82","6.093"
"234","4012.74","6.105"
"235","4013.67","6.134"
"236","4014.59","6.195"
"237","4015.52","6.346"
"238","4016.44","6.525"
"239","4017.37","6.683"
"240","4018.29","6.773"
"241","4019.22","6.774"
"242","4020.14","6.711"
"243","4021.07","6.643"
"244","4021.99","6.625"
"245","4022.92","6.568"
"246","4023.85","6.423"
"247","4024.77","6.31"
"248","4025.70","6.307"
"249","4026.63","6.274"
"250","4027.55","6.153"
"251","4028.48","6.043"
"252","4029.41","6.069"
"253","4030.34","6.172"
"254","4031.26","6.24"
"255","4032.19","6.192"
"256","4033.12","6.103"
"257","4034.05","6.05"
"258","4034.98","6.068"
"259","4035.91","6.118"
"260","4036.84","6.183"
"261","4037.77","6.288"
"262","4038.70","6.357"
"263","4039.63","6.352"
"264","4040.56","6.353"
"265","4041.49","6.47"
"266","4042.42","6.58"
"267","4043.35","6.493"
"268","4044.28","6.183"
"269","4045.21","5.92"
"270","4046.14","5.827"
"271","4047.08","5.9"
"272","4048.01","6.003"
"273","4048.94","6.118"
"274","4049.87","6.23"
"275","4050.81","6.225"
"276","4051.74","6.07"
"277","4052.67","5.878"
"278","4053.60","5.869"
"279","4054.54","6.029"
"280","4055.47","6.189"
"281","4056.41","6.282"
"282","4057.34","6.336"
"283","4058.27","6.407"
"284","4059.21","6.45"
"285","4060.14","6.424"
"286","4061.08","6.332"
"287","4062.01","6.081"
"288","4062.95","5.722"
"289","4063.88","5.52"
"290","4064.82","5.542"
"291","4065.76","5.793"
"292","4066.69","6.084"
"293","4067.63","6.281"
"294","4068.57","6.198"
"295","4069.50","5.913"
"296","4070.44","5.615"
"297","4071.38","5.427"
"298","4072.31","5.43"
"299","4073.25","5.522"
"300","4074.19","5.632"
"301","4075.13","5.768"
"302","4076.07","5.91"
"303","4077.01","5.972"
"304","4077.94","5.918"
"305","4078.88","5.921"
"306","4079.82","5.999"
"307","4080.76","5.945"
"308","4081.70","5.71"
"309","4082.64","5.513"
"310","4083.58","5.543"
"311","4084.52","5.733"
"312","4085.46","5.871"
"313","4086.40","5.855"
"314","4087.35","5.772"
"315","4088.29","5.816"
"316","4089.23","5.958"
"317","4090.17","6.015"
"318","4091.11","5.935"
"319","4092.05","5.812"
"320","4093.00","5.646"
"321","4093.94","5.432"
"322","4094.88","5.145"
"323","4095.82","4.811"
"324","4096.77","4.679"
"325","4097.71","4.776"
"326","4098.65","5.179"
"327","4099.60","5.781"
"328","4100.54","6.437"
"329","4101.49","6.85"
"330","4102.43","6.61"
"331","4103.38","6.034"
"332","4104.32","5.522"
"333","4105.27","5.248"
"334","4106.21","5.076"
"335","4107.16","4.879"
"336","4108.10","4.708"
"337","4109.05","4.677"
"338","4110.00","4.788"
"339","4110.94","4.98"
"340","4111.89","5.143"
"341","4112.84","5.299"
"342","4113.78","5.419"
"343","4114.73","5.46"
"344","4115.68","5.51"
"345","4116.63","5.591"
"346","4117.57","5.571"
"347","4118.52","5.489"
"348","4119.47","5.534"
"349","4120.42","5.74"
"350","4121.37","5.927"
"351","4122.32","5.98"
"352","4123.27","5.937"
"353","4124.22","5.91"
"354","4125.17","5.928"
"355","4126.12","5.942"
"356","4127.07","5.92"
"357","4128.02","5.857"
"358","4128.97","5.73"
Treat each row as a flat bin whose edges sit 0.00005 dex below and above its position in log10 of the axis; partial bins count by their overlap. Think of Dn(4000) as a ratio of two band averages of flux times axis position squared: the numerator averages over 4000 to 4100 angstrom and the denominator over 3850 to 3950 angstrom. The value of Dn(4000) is 1.26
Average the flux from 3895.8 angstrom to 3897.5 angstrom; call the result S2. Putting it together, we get 4.93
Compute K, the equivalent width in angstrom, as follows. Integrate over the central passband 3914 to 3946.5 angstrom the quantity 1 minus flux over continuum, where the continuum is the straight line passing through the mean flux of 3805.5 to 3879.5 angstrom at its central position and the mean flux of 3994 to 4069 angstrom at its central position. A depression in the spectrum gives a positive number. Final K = 5.6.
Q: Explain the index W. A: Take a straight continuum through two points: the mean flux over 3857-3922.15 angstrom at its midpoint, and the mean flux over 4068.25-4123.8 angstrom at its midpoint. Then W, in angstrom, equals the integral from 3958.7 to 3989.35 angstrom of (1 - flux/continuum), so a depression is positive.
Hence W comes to 5.11 angstrom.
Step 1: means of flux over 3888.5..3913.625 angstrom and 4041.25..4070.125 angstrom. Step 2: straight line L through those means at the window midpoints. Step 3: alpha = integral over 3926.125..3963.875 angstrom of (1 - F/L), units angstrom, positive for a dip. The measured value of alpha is 5.5 angstrom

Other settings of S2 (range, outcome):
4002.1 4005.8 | 6.04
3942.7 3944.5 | 5.47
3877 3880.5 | 4.87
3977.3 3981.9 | 4.94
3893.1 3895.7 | 4.68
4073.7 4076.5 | 5.76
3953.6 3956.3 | 5.61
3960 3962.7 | 4.82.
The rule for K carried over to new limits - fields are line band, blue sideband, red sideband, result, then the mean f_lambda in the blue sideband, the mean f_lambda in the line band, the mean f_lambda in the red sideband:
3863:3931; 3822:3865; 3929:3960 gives -4.74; 4.91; 5.18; 4.78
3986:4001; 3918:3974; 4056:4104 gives -3.13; 4.55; 6.05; 5.83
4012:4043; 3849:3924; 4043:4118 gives -3.70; 5.43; 6.34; 5.75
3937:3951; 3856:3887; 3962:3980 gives -3.57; 5.53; 5.45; 3.9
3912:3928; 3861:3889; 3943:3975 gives -0.85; 5.42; 5.31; 4.72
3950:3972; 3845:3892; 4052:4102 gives 4.01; 5.48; 4.61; 5.83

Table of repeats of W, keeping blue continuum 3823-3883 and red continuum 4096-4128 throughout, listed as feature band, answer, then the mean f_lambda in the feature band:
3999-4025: -4.3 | 6.23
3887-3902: 0.6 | 4.94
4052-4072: -2.1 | 6.02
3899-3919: -1.7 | 5.6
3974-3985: 0.7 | 4.96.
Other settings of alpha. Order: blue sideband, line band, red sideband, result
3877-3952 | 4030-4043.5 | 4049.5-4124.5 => -1.9 angstrom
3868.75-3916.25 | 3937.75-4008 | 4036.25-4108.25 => 3.3 angstrom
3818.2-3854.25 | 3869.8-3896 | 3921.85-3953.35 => -2.1 angstrom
